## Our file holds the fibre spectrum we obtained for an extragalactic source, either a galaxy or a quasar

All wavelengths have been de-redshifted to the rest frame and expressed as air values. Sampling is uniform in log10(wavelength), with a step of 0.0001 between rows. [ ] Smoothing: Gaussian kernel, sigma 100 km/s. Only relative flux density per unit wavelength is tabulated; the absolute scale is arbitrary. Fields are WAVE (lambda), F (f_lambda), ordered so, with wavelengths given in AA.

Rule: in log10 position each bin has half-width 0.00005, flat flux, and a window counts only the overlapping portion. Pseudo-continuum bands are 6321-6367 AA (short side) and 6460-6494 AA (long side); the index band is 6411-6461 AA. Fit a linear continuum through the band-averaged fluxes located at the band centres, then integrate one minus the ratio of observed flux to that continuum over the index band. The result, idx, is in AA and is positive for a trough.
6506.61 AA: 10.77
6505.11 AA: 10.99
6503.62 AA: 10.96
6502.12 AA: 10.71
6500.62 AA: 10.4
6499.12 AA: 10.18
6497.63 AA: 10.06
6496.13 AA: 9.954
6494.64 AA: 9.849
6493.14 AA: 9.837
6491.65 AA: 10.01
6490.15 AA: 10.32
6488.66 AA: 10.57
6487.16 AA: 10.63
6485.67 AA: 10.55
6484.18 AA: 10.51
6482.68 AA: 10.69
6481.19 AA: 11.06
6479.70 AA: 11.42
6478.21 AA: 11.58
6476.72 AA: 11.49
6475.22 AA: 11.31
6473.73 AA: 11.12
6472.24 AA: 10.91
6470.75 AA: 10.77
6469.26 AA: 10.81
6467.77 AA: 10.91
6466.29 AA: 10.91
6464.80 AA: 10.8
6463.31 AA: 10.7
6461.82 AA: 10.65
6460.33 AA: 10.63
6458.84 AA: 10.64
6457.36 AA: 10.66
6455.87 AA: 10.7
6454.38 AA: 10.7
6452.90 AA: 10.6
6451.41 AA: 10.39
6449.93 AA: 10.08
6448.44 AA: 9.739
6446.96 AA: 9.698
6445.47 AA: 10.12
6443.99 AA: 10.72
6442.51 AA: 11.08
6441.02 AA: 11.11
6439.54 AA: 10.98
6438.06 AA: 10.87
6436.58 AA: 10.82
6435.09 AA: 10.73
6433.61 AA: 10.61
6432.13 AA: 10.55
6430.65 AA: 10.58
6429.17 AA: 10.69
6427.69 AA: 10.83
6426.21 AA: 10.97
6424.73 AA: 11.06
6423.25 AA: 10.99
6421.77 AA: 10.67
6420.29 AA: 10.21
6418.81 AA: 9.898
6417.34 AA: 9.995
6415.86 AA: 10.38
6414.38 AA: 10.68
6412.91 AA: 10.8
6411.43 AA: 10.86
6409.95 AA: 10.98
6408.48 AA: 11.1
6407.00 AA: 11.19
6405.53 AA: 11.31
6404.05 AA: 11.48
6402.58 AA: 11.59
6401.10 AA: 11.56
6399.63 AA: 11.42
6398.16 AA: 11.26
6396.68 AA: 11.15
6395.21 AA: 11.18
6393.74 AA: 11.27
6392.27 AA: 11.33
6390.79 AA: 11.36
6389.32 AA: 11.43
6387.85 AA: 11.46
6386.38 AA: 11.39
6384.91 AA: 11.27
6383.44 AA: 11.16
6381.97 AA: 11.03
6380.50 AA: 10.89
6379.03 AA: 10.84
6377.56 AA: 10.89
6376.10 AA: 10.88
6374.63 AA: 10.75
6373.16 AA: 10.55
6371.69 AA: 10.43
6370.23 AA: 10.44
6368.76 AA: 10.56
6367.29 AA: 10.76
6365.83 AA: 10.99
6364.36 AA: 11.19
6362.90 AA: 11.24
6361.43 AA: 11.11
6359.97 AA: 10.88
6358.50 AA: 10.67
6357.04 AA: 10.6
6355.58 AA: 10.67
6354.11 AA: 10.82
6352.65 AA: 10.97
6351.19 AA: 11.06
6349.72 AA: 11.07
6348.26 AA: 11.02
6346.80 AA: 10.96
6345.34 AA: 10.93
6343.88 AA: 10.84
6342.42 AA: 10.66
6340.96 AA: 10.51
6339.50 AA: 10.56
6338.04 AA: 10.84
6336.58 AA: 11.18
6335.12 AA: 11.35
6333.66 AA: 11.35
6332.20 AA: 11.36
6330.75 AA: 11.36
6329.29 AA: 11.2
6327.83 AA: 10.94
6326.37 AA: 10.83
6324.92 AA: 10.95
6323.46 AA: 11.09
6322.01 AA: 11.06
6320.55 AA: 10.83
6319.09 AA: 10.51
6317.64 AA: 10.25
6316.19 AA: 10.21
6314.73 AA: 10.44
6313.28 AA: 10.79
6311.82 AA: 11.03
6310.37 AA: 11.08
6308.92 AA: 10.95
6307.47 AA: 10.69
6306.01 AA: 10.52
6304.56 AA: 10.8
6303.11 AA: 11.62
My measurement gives 1.2 AA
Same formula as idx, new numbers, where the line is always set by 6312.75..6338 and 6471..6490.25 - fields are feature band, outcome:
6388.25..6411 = -0.8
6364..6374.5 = 0.2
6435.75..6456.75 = 0.8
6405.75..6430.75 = 0.5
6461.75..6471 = 0.1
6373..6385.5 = 0.0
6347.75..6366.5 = 0.0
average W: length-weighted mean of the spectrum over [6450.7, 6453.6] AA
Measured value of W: 10.5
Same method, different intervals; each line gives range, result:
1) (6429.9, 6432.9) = 10.6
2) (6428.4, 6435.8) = 10.6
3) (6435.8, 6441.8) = 10.9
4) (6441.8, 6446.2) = 10.7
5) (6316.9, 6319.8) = 10.4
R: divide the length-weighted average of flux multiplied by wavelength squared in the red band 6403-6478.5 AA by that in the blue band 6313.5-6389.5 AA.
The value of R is 1.01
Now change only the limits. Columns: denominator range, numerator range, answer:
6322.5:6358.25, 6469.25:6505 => 1.02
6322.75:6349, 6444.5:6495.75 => 1.01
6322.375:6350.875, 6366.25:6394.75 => 1.01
